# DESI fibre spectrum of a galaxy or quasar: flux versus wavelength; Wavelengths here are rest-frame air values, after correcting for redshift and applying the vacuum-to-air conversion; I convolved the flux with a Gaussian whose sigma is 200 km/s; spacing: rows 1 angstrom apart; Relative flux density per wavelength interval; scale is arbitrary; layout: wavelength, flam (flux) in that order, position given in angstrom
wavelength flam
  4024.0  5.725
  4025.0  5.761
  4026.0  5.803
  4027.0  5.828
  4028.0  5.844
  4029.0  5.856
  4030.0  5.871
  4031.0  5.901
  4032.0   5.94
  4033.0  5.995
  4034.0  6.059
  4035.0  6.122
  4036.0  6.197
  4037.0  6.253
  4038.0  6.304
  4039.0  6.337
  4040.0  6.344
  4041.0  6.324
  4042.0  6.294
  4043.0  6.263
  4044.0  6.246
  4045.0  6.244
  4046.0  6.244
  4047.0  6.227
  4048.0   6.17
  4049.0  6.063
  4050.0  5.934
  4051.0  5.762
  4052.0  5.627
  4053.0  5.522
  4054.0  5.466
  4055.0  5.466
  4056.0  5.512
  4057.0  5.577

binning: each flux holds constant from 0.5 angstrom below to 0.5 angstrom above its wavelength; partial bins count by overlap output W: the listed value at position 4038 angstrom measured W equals 6.304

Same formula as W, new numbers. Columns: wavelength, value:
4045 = 6.244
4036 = 6.197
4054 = 5.466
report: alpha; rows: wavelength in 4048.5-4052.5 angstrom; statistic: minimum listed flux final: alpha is 5.627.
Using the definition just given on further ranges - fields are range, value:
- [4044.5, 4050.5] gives 5.934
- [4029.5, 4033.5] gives 5.871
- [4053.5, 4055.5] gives 5.466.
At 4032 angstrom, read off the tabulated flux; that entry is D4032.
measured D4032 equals 5.94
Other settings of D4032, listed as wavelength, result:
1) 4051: 5.762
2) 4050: 5.934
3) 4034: 6.059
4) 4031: 5.901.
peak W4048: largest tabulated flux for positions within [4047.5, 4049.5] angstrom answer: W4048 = 6.17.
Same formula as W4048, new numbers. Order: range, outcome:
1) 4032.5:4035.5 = 6.122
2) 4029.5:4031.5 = 5.901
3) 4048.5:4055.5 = 6.063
